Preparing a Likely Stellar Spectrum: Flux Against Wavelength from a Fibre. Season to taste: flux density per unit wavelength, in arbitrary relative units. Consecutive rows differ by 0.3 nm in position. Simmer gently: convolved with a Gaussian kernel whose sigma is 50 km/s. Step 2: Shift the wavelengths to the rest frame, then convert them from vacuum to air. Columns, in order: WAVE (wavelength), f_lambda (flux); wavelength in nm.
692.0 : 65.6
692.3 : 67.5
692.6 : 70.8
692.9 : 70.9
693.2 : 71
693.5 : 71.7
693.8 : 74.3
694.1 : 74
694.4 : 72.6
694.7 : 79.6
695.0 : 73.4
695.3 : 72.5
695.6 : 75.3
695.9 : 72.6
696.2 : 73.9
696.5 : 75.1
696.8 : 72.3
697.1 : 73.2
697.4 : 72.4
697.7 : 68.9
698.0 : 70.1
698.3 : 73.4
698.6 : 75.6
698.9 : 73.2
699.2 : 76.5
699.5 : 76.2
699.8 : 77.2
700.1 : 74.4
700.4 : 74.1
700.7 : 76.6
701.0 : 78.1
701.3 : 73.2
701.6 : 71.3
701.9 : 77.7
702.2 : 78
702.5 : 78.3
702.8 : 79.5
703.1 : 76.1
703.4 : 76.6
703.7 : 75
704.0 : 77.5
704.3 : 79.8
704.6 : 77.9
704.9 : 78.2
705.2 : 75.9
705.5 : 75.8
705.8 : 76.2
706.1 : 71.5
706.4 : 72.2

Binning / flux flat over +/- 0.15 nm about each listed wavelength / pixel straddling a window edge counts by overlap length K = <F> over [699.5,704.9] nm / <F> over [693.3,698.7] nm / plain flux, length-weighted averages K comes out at 1.0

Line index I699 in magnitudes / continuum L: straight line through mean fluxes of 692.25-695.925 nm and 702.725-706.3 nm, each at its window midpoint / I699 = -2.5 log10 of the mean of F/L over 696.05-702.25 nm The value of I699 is 0.01 mag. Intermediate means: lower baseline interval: 72.9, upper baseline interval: 76.5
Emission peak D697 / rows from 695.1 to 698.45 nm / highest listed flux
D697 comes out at 75.3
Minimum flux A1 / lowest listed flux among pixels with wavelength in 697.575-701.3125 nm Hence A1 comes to 68.9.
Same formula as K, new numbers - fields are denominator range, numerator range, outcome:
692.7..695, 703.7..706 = 1.05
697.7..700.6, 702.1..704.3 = 1.04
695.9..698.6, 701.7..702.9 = 1.07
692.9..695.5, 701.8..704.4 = 1.06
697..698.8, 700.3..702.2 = 1.04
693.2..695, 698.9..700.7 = 1.02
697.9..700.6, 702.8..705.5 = 1.03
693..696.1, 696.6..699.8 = 1.00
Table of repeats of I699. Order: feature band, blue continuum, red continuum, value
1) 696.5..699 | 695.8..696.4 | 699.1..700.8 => 0.03 mag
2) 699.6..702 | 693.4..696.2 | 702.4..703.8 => 0.01 mag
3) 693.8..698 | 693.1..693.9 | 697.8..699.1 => -0.01 mag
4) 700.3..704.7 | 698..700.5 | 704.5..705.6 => -0.01 mag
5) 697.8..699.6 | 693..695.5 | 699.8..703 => 0.02 mag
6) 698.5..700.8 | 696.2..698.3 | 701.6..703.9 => -0.02 mag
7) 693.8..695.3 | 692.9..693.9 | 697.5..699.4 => -0.03 mag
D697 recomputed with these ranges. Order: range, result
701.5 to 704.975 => 79.8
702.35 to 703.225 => 79.5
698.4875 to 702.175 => 78.1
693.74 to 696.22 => 79.6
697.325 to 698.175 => 72.4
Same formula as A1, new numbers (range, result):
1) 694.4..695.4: 72.5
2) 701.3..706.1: 71.3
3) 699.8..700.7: 74.1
